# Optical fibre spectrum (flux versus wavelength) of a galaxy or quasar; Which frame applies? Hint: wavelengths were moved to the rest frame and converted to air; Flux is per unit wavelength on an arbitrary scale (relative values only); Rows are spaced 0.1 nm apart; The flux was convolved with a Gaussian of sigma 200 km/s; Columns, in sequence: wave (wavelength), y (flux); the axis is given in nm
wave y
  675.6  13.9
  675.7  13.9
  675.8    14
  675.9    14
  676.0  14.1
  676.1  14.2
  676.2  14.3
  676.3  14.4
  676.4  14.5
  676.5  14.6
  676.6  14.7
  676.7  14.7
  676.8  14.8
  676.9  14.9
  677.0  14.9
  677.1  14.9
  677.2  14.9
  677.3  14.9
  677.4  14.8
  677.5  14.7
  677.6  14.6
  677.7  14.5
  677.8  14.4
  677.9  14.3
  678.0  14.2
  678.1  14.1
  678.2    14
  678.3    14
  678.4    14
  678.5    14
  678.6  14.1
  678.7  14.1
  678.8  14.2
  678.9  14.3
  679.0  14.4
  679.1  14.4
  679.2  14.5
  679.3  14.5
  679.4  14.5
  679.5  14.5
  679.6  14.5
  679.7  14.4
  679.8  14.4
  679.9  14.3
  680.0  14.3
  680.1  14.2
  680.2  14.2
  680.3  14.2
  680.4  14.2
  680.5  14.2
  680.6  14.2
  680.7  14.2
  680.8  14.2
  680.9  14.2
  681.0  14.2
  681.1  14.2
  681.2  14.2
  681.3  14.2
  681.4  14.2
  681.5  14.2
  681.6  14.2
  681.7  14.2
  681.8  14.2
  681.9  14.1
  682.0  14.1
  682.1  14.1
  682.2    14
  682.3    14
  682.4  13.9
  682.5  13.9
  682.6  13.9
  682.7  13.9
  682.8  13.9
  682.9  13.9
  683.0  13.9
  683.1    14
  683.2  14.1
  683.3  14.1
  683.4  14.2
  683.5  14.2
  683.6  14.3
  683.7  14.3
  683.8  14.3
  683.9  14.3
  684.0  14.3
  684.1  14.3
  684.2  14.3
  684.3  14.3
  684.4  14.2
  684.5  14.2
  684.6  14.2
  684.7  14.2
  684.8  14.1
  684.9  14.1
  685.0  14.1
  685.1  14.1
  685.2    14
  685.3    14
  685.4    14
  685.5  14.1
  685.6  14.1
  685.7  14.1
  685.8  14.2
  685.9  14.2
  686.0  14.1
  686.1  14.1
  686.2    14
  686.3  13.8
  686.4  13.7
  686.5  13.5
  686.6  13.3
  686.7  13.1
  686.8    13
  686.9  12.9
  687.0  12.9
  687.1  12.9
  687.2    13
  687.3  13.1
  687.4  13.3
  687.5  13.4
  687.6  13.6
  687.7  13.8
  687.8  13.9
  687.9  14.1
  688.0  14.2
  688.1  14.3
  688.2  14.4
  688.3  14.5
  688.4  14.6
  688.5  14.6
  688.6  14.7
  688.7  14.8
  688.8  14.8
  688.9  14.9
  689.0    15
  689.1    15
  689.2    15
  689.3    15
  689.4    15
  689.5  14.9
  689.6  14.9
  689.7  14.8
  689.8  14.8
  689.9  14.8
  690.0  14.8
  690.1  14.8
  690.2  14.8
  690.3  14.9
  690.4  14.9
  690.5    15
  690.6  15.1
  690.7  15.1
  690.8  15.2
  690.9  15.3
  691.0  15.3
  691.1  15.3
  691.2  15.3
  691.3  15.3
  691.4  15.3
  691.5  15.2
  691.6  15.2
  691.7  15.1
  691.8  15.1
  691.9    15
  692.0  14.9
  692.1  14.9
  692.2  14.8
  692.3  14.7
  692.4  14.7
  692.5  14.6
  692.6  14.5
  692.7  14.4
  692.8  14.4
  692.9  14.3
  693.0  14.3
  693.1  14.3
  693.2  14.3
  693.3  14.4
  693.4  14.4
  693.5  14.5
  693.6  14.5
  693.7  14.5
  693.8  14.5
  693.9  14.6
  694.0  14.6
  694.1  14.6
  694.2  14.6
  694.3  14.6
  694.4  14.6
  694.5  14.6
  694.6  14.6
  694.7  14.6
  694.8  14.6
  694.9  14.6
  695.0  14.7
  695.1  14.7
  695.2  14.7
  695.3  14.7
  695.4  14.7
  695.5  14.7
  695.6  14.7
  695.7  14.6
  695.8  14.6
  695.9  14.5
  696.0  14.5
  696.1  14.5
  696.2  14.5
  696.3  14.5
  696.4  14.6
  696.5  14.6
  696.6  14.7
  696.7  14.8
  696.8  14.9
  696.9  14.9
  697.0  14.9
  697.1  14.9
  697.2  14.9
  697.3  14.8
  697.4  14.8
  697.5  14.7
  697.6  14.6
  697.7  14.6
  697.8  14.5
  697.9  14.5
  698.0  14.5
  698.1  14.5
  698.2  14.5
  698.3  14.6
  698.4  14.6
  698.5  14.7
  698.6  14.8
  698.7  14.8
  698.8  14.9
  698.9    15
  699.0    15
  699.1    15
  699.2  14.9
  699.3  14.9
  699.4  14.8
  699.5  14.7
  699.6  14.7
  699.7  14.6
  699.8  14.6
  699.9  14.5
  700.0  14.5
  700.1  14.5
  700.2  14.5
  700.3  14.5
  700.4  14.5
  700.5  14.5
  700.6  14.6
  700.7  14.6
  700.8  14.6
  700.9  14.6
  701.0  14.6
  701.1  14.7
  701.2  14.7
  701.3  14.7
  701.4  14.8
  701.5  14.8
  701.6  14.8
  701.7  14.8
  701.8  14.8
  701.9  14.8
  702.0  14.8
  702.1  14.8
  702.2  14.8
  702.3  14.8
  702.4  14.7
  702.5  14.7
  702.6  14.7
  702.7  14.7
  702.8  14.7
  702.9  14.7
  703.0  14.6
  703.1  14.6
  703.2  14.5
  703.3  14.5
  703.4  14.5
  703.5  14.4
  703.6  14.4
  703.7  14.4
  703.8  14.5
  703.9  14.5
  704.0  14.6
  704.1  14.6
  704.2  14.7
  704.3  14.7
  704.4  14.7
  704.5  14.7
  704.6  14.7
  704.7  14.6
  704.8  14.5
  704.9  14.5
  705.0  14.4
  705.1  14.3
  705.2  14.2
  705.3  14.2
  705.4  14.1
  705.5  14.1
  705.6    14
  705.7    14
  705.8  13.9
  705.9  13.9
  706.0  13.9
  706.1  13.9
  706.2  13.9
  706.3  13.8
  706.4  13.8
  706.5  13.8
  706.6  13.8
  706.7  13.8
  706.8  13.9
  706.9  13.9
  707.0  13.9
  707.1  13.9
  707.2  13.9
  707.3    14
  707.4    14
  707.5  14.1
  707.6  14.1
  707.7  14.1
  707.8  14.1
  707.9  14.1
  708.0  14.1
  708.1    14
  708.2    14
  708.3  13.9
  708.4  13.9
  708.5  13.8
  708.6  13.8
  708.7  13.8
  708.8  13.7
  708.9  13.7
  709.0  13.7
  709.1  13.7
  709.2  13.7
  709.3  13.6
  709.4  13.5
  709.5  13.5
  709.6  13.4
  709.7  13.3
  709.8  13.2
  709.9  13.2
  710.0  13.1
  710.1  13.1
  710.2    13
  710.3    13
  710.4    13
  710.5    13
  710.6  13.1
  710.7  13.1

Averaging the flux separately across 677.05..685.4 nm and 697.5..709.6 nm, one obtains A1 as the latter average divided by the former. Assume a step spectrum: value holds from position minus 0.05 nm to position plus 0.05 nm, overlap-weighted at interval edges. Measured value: 1.01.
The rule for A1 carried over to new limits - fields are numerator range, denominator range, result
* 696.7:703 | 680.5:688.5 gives 1.05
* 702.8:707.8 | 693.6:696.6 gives 0.98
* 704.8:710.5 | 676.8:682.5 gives 0.96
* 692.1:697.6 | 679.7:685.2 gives 1.03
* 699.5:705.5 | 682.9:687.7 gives 1.05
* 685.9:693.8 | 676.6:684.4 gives 1.01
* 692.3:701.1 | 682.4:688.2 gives 1.05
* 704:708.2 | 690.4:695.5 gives 0.96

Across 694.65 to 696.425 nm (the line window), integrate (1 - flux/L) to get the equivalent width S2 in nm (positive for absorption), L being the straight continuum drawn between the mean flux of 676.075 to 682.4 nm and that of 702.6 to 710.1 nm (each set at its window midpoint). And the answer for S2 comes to -0.054 nm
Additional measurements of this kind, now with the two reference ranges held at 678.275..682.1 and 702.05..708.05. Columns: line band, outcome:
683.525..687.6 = 0.11 nm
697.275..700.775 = -0.09 nm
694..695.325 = -0.03 nm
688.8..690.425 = -0.07 nm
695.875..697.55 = -0.05 nm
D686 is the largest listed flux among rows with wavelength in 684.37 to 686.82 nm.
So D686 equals 14.2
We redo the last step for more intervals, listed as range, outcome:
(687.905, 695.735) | 15.3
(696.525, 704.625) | 15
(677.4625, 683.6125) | 14.7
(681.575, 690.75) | 15.1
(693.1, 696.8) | 14.9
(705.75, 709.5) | 14.1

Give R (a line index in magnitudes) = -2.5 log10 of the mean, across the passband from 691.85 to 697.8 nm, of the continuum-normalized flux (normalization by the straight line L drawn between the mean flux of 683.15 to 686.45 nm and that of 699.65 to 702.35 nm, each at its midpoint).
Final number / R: -0.012 mag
